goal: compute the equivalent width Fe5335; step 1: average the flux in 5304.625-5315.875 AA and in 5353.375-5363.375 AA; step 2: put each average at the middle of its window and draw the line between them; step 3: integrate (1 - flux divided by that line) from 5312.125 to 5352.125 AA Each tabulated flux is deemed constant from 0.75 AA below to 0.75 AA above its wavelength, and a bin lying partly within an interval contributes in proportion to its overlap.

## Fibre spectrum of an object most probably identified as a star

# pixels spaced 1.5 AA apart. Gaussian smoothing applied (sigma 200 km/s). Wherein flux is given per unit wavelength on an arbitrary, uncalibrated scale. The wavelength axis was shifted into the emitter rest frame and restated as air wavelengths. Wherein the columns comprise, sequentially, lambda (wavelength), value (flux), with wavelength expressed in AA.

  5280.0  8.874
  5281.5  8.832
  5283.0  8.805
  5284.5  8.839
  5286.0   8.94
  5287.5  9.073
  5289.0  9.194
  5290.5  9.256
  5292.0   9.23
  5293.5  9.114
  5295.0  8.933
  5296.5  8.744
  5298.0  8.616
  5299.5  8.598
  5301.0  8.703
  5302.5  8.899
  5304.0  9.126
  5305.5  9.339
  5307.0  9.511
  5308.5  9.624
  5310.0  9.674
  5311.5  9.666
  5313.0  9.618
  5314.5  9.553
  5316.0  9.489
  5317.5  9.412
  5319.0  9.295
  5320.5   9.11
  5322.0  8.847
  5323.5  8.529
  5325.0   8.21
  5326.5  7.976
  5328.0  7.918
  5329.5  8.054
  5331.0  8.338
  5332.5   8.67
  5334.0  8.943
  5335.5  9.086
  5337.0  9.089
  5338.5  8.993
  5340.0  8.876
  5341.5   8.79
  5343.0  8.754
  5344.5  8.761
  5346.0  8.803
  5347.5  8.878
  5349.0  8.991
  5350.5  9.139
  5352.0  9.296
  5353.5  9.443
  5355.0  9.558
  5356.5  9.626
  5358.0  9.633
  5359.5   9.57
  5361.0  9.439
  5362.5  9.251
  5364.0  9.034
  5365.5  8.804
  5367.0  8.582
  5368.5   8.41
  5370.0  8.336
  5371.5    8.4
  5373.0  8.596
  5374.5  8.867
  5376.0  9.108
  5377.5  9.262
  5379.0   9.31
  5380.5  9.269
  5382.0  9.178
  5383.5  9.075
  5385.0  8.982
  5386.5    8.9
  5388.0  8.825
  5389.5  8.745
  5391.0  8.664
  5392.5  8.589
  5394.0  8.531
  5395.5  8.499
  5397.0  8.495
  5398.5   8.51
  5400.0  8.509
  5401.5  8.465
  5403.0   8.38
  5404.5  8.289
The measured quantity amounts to 2.8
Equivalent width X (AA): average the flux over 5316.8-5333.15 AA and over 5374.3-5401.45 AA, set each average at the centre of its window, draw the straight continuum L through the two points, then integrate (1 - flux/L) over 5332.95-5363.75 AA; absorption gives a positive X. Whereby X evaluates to -1.65 AA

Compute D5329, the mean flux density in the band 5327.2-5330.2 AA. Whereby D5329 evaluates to 7.98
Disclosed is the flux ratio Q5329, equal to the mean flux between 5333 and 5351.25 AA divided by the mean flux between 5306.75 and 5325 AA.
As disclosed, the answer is 0.96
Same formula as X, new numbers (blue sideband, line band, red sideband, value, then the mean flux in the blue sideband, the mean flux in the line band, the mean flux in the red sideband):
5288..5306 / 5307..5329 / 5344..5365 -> 0.0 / 8.98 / 9.07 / 9.24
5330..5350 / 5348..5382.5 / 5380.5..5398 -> -1.1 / 8.84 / 9.09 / 8.79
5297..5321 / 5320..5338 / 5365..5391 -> 1.1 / 9.26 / 8.56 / 8.86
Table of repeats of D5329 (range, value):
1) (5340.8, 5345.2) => 8.77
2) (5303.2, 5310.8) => 9.45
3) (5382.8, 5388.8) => 8.94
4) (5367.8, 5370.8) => 8.37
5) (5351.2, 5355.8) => 9.43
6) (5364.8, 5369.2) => 8.6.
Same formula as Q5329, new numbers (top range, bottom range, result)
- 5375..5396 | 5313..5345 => 1.01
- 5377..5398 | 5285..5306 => 0.99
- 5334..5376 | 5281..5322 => 0.98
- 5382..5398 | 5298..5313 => 0.95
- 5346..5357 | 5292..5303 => 1.05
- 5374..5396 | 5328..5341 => 1.02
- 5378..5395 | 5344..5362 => 0.96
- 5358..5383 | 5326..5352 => 1.03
